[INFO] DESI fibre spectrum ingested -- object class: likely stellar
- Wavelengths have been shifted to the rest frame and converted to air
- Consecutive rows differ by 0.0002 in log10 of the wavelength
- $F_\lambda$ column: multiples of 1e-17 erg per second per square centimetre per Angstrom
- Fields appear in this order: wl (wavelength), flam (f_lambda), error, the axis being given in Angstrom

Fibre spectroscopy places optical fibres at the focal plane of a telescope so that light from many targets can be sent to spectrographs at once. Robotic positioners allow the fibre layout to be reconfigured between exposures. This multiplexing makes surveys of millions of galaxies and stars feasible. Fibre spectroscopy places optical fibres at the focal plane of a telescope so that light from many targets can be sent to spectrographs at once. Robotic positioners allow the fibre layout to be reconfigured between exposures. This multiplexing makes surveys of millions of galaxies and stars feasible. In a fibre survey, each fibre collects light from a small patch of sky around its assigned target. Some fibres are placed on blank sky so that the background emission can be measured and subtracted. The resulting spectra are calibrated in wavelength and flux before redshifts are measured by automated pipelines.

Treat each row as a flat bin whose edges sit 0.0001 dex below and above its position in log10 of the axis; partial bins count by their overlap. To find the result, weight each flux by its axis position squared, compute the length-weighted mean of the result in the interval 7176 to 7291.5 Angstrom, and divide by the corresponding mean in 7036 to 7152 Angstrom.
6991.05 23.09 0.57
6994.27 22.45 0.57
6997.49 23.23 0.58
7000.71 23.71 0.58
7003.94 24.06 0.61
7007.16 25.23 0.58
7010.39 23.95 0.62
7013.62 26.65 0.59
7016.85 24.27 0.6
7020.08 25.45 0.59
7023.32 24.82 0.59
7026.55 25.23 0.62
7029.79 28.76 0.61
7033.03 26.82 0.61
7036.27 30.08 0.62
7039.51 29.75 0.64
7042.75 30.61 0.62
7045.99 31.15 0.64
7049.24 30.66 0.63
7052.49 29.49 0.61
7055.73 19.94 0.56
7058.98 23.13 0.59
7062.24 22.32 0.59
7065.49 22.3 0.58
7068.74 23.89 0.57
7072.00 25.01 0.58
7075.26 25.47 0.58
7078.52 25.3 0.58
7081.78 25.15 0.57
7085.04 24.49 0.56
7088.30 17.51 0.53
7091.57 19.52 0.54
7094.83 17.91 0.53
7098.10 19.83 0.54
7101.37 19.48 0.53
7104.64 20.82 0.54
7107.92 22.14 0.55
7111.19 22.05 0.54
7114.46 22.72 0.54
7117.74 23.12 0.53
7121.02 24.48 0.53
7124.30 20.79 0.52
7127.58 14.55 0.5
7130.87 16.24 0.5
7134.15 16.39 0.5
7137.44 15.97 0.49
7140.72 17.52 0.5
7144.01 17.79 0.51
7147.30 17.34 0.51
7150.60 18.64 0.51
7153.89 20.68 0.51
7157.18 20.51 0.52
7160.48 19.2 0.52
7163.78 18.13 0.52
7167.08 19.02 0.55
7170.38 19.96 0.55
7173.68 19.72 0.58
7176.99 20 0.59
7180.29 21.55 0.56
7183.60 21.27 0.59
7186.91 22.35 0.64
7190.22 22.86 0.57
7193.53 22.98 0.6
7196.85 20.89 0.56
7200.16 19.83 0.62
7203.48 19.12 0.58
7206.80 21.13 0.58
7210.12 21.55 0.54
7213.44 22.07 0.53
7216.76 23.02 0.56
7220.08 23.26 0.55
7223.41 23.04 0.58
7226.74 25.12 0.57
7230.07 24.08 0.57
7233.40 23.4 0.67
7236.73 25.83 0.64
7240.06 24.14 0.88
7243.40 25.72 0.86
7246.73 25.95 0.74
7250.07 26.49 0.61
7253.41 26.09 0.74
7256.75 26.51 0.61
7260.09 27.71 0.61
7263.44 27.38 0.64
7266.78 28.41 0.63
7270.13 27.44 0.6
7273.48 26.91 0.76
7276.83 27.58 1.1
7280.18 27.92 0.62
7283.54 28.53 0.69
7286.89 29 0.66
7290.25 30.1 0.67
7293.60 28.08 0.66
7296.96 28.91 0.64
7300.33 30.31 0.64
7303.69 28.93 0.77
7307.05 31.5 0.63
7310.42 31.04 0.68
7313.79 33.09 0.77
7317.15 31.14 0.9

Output 1.2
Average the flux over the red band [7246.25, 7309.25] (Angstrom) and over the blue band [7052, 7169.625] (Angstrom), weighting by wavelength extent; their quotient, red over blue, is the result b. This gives 1.4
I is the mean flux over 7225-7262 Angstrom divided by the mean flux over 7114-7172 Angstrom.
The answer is 1.35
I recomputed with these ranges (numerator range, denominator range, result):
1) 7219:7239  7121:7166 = 1.32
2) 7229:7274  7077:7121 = 1.21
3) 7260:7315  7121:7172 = 1.58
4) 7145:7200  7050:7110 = 0.90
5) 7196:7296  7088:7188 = 1.29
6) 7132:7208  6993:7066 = 0.76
